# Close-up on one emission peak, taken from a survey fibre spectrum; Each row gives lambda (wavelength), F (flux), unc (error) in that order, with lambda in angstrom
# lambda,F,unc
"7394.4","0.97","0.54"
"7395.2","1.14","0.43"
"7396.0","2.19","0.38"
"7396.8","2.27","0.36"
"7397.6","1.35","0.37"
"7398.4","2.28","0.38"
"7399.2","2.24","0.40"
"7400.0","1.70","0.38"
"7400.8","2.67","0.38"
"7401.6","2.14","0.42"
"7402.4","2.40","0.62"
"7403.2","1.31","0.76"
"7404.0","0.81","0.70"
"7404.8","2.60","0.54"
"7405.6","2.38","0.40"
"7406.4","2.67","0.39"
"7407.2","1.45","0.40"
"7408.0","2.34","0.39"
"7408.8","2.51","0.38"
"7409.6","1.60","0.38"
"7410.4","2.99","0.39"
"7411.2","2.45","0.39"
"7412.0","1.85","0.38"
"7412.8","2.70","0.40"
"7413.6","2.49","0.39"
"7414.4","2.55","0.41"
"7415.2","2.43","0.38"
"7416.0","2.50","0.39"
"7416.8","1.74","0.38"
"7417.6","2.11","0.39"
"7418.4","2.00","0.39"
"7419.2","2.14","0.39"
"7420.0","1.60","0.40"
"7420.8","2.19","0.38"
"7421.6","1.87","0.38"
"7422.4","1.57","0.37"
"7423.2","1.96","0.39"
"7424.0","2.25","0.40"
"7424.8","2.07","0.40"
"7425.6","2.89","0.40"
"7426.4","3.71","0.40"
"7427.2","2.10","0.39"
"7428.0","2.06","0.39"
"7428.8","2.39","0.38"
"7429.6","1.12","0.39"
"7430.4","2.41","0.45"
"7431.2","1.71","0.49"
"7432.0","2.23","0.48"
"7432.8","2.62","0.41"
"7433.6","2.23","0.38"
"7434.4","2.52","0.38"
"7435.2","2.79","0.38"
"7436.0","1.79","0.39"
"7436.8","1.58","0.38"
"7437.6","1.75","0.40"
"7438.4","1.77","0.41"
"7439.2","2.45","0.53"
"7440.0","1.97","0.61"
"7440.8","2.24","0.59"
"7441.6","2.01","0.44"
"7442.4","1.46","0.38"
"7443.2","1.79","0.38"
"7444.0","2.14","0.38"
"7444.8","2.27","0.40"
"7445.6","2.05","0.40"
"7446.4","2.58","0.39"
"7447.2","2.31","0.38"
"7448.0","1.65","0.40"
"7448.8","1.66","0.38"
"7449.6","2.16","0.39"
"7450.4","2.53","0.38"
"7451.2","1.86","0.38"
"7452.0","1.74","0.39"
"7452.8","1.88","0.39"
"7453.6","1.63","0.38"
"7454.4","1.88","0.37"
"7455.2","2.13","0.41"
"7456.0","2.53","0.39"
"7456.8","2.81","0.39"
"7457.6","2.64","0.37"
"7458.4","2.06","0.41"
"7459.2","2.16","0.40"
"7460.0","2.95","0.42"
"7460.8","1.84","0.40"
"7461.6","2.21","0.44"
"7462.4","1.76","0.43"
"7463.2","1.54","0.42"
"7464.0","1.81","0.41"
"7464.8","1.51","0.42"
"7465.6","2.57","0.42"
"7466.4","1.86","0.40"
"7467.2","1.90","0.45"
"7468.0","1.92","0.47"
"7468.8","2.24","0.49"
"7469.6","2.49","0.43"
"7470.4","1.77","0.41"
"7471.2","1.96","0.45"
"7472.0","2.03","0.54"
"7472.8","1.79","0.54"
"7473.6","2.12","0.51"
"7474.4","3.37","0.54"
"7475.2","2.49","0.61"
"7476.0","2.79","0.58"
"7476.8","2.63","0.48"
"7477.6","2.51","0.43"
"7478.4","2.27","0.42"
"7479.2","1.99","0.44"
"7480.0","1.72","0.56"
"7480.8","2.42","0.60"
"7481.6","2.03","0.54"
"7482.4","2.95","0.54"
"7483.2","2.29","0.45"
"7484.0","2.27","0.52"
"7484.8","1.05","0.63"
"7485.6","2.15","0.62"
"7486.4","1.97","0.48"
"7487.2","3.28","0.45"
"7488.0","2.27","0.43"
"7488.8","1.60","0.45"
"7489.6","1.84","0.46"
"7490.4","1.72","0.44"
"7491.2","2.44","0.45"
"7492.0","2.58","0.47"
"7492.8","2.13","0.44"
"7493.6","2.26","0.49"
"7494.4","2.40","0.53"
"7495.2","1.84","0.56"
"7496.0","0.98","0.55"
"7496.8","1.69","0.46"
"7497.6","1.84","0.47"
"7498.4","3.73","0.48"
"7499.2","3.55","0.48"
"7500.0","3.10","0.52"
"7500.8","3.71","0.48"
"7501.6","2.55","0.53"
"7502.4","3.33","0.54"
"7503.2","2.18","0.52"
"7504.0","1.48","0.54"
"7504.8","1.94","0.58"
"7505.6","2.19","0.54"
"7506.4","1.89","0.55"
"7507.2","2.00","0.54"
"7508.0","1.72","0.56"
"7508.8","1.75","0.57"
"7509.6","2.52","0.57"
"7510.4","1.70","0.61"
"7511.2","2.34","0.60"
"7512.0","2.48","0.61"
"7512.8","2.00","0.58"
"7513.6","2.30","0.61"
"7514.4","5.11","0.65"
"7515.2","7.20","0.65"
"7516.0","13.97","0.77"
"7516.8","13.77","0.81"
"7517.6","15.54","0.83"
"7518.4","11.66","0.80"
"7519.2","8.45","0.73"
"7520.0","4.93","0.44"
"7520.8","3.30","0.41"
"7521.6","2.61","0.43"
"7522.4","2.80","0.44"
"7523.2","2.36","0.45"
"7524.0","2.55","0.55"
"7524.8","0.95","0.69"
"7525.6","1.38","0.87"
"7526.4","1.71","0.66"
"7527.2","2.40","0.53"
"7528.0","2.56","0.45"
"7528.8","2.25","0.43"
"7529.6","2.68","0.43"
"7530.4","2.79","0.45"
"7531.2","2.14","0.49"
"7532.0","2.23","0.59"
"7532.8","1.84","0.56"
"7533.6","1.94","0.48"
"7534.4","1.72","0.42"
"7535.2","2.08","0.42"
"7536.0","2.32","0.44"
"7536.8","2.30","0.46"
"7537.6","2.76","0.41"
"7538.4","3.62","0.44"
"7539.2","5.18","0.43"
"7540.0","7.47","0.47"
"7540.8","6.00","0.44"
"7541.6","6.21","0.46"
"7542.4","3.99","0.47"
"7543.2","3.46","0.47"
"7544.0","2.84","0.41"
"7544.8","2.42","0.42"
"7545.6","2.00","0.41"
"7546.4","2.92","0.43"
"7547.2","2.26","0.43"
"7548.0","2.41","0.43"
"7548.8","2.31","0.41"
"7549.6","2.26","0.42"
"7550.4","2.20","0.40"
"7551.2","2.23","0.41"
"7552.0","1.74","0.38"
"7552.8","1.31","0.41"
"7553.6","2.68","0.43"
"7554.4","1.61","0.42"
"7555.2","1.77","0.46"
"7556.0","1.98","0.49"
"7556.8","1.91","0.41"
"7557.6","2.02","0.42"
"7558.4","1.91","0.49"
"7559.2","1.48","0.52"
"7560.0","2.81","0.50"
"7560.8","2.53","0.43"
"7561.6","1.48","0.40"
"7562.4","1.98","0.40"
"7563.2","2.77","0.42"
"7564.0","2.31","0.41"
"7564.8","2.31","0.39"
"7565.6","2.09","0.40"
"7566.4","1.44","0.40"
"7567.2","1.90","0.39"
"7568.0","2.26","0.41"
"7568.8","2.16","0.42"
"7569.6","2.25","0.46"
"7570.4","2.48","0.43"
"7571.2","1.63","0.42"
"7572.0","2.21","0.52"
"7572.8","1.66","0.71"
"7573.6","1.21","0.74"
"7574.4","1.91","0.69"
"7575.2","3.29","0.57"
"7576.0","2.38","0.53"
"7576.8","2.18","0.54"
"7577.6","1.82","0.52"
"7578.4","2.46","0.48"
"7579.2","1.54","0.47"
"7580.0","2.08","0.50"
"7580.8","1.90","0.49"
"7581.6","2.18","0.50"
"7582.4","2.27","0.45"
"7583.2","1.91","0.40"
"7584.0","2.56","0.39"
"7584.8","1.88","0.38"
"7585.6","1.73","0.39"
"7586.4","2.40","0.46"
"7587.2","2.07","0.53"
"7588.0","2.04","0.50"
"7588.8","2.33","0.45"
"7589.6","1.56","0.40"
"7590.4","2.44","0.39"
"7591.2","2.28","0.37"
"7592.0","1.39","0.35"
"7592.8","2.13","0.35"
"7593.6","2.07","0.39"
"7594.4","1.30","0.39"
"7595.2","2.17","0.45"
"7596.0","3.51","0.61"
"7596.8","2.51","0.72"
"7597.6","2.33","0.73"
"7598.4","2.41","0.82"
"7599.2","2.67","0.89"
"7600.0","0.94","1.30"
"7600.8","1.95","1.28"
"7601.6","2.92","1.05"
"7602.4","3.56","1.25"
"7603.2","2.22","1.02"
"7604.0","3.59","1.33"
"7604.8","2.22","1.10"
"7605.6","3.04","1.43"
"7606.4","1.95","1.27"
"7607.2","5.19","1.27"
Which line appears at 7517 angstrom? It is H-alpha 6563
